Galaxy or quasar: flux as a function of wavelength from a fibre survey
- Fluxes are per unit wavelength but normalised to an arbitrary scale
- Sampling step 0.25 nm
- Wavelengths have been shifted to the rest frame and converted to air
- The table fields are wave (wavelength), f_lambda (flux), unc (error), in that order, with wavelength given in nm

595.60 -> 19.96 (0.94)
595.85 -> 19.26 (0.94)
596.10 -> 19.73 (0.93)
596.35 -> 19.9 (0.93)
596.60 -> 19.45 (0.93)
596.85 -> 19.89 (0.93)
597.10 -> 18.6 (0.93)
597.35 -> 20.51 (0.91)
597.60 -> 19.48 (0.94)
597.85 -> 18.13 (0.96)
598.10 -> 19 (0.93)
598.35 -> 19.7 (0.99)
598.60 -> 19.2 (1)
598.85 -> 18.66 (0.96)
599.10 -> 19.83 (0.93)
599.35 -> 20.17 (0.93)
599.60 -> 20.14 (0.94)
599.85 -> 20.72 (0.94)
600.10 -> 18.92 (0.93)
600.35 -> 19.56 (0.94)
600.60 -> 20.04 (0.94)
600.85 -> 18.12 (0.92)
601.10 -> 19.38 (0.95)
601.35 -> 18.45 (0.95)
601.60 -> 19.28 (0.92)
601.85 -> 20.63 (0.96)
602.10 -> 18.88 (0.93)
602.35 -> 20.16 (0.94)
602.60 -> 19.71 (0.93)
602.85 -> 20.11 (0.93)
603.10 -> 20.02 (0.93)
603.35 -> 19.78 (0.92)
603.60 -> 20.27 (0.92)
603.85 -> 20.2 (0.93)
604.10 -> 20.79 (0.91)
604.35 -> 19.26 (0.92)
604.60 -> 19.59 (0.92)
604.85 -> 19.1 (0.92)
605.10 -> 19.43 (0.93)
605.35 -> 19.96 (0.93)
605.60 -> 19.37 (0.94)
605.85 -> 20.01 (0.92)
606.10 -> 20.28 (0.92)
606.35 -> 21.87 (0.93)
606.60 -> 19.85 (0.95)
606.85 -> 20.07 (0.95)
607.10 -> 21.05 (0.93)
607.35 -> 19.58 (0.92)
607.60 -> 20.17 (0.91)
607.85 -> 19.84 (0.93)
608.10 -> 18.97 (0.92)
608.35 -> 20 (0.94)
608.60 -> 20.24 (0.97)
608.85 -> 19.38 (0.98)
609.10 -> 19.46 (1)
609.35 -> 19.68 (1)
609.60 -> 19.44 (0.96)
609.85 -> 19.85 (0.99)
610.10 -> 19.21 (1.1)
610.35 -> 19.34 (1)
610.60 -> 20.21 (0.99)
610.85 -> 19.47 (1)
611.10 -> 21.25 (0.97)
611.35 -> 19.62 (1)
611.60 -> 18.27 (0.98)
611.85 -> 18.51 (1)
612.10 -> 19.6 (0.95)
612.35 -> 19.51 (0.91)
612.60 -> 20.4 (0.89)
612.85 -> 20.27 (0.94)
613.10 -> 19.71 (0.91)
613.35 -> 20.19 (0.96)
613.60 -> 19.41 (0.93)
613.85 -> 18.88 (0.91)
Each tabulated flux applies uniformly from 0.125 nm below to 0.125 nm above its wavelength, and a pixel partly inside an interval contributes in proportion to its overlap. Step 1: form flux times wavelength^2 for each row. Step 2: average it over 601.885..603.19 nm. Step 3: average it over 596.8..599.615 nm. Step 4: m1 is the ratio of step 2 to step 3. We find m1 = 1.04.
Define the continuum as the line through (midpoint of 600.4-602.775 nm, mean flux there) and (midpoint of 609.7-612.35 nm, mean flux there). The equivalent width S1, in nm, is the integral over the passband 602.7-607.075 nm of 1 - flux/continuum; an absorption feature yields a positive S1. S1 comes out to -0.13 nm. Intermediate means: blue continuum 19.4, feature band 20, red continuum 19.5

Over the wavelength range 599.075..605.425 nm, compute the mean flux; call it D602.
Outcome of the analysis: 19.7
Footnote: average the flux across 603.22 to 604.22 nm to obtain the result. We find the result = 20.3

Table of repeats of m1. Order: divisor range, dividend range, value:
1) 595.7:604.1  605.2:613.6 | 1.04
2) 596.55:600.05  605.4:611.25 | 1.06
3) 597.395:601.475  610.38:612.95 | 1.06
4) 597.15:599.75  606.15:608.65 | 1.07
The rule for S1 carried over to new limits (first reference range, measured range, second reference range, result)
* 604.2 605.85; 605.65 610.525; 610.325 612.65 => -0.09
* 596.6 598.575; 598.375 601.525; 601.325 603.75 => 0.02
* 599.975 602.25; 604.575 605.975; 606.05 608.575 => 0.02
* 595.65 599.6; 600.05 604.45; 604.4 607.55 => 0.02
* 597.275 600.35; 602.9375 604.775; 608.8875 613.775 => -0.04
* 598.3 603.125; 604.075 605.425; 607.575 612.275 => 0.00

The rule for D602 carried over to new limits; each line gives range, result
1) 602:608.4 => 19.9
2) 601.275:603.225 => 19.7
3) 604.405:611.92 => 19.8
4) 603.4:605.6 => 19.8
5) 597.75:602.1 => 19.4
